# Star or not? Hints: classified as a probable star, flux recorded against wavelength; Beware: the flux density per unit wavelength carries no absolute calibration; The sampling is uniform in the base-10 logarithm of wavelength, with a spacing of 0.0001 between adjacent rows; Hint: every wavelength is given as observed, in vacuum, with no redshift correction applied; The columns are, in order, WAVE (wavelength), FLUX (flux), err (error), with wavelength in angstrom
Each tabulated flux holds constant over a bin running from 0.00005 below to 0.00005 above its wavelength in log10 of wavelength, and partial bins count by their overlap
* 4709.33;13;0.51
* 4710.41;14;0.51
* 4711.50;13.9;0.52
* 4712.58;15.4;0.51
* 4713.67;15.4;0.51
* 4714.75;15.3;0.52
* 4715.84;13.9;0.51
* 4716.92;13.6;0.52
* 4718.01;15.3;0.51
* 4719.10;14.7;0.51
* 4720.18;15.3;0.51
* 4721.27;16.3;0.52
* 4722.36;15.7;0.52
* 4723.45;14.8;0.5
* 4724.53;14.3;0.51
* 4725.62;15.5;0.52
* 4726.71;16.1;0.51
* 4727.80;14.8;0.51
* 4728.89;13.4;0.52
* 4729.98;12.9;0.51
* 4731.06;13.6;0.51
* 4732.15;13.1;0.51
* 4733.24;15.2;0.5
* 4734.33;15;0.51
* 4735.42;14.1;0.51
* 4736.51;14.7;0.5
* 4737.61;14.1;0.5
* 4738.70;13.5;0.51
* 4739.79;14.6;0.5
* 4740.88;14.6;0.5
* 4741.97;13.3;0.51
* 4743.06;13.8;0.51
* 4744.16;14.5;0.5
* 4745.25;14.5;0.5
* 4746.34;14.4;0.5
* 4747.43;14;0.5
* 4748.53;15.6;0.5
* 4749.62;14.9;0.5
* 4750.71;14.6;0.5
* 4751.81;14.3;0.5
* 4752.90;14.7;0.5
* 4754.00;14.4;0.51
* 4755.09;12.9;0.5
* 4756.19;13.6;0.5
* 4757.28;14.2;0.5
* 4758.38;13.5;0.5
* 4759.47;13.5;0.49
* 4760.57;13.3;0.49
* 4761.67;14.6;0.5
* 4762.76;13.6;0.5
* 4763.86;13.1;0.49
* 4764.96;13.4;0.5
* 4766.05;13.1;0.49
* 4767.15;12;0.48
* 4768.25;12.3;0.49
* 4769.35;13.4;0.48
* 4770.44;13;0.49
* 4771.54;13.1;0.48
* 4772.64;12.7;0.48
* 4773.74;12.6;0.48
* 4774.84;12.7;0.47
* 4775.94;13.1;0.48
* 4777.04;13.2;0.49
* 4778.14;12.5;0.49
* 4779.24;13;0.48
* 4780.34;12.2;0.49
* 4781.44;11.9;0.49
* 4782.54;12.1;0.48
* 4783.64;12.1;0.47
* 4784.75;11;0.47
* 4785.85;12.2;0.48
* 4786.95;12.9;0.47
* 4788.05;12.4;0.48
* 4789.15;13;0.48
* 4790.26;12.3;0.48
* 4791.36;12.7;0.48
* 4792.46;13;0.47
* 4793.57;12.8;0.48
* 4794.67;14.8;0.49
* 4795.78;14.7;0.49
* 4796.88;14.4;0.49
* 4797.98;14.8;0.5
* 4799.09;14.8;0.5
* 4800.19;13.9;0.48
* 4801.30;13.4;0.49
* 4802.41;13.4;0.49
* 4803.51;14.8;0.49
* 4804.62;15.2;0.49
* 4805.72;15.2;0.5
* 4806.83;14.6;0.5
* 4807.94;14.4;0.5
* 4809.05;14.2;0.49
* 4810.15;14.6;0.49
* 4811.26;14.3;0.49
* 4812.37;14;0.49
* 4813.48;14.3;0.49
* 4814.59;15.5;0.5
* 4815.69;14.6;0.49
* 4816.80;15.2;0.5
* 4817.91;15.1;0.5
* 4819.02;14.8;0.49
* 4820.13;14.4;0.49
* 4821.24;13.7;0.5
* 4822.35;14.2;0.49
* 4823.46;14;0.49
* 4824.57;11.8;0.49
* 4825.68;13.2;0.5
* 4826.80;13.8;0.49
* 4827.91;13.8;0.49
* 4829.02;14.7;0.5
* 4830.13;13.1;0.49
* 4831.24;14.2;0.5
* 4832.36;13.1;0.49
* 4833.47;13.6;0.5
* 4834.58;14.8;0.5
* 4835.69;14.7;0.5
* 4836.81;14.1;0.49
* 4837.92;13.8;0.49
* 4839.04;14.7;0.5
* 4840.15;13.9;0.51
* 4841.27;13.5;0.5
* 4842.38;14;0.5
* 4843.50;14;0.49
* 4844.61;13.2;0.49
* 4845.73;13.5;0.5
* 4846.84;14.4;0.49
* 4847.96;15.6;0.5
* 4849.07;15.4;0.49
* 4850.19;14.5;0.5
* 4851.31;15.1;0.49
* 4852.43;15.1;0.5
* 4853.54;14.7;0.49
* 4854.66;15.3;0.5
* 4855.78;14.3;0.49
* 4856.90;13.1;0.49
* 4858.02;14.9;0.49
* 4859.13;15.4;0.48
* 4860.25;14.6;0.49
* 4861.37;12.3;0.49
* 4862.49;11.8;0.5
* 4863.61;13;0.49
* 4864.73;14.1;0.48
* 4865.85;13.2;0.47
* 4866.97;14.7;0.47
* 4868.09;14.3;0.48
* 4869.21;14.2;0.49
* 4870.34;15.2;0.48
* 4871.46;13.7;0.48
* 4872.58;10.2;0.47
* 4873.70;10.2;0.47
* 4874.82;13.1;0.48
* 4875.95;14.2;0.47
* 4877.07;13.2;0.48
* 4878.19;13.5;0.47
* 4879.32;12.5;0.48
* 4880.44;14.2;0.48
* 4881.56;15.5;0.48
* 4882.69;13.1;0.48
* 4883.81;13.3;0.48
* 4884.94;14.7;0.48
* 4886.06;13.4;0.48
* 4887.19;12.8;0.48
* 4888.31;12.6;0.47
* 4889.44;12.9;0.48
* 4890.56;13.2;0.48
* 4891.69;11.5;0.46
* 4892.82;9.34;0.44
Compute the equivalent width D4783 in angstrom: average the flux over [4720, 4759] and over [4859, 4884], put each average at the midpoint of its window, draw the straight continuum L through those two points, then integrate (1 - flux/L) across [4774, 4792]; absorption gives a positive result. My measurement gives 2.1 angstrom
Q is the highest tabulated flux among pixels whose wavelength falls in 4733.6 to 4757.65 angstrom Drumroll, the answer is 15.6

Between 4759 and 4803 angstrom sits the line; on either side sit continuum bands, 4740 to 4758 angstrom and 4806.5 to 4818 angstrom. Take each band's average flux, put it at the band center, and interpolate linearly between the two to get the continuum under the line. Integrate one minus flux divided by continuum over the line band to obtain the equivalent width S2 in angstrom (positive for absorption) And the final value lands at 4.15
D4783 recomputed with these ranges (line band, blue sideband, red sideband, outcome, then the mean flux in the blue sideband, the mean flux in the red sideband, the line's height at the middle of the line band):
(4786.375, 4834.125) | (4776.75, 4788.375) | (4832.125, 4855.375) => -2.81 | 12.3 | 14.4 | 13.2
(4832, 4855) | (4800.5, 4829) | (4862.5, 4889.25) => -0.81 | 14.3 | 13.4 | 13.9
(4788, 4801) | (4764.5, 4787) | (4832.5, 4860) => -0.60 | 12.6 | 14.4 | 13.1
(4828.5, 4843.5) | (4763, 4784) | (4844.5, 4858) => 0.21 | 12.7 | 14.6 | 14.2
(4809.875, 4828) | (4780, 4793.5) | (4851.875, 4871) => -1.52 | 12.3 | 14.1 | 13.1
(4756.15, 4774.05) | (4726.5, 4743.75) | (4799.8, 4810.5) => 1.26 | 14.1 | 14.4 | 14.2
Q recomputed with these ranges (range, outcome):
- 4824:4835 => 14.8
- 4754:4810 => 15.2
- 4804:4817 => 15.5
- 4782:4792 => 13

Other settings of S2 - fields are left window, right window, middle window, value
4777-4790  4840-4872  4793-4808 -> -1.9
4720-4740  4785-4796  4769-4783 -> 0.7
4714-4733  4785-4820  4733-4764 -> 0.6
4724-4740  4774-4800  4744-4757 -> -0.5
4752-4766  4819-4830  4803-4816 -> -0.8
